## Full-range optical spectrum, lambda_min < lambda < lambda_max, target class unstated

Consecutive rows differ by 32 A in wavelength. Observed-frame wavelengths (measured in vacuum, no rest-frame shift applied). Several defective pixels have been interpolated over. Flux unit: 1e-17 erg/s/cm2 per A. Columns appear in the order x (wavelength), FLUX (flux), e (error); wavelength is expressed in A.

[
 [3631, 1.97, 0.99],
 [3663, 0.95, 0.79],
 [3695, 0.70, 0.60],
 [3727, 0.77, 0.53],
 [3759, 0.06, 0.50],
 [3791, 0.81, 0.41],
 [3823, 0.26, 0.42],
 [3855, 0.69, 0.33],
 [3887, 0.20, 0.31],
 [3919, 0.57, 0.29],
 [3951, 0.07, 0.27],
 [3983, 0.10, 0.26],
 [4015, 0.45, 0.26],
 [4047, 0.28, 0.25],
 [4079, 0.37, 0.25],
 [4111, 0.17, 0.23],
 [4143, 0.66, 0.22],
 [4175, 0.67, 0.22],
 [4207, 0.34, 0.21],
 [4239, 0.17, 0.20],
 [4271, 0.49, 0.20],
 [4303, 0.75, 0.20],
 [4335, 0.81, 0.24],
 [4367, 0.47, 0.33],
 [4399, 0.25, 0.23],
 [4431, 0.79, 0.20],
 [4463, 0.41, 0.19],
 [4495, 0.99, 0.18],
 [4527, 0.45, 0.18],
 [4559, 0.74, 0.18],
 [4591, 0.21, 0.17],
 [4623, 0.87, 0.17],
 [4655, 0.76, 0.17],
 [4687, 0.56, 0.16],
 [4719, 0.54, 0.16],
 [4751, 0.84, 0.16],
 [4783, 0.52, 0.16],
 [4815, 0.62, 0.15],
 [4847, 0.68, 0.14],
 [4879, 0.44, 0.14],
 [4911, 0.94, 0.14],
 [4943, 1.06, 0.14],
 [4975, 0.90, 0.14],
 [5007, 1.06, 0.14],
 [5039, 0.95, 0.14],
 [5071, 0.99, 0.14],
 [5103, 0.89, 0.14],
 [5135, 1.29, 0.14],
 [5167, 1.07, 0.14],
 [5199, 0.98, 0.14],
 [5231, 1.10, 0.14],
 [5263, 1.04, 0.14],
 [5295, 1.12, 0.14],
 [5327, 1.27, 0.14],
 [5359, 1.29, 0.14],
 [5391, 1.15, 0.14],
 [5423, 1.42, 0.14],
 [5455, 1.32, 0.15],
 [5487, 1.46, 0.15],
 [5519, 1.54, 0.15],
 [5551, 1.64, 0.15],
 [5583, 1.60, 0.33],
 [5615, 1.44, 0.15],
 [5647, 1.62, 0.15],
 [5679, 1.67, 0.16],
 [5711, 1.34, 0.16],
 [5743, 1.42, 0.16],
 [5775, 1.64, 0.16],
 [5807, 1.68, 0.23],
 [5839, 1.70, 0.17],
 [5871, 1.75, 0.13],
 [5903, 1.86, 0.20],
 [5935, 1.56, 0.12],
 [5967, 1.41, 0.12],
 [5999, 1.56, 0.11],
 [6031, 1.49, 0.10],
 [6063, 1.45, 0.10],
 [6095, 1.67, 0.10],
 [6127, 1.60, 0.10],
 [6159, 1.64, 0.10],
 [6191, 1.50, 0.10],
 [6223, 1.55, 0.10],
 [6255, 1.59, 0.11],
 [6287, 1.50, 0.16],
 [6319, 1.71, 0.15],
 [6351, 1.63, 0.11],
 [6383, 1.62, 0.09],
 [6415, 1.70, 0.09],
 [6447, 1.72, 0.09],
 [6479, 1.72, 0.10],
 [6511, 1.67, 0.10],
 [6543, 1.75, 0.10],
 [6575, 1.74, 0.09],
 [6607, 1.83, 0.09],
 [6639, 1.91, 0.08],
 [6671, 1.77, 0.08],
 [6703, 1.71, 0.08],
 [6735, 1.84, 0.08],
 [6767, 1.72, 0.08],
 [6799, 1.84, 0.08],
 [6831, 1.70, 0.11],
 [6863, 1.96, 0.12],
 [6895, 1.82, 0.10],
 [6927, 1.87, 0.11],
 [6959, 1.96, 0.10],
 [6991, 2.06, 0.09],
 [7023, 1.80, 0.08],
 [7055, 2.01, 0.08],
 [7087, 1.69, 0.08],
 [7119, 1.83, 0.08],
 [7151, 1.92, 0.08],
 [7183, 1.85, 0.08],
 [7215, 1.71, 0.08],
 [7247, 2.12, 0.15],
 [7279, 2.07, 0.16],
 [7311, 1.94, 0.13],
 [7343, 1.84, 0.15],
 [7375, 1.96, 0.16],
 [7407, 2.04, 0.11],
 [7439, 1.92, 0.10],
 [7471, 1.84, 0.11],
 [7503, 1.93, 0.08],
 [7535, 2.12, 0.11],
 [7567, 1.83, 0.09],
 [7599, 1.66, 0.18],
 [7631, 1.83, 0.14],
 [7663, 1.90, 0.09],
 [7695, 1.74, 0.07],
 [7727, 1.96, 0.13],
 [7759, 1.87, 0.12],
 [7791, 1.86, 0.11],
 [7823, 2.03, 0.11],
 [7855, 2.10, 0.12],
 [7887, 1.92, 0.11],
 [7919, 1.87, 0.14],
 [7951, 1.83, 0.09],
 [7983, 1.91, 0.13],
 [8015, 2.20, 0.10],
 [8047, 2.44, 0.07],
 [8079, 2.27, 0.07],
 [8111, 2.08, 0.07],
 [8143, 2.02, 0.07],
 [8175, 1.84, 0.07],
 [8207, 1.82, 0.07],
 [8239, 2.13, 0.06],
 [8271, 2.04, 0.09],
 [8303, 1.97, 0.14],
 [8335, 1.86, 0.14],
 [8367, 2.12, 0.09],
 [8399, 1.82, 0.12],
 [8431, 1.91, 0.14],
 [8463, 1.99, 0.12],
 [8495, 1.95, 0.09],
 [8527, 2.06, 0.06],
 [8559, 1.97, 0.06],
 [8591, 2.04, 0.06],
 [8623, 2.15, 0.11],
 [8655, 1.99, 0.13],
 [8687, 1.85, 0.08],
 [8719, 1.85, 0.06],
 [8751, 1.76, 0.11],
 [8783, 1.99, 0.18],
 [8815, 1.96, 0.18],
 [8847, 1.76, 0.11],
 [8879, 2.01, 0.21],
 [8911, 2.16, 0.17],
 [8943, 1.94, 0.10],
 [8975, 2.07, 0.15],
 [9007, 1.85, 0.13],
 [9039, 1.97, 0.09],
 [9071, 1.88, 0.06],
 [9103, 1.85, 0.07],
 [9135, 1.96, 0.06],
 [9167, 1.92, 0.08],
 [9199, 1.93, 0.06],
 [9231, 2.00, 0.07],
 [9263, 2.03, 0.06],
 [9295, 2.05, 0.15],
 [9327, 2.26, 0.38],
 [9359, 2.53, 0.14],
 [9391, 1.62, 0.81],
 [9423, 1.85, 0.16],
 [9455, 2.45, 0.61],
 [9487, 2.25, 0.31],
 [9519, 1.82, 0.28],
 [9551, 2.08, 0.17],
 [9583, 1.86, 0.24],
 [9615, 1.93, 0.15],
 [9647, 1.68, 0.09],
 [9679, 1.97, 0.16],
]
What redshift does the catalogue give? 0.23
